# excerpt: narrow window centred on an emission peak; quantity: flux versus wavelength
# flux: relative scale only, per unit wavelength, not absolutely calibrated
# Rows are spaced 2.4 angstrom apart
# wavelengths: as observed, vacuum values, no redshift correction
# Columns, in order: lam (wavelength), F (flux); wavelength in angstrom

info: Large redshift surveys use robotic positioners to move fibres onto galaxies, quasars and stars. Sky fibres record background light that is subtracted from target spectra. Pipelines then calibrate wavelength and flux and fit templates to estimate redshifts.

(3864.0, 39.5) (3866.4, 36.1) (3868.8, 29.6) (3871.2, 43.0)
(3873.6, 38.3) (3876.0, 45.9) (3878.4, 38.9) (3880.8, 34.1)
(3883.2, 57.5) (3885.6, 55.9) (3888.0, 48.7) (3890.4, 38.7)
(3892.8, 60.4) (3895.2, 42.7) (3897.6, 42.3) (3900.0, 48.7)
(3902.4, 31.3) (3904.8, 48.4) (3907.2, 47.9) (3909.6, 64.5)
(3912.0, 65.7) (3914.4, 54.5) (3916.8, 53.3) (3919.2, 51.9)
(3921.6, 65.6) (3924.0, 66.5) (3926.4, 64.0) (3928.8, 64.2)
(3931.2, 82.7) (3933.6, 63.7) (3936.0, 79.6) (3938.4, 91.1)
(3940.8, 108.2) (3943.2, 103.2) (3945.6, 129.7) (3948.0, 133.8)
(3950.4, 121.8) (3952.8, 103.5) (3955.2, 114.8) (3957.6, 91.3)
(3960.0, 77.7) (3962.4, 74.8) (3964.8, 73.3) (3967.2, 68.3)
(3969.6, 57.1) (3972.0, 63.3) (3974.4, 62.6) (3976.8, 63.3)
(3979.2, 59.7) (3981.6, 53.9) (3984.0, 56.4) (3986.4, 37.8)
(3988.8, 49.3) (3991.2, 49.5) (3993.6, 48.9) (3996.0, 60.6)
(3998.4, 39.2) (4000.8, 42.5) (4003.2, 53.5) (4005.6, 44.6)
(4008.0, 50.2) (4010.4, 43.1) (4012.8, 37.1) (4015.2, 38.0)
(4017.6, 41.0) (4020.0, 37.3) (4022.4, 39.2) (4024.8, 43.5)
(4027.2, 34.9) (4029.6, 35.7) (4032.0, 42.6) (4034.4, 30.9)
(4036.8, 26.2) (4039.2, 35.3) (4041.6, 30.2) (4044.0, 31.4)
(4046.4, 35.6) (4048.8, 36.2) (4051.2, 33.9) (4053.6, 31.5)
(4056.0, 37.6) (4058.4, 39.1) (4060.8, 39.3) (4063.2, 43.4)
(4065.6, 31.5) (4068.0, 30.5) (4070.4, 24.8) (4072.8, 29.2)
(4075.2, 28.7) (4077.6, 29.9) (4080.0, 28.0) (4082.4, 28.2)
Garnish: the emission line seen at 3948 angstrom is C IV 1549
